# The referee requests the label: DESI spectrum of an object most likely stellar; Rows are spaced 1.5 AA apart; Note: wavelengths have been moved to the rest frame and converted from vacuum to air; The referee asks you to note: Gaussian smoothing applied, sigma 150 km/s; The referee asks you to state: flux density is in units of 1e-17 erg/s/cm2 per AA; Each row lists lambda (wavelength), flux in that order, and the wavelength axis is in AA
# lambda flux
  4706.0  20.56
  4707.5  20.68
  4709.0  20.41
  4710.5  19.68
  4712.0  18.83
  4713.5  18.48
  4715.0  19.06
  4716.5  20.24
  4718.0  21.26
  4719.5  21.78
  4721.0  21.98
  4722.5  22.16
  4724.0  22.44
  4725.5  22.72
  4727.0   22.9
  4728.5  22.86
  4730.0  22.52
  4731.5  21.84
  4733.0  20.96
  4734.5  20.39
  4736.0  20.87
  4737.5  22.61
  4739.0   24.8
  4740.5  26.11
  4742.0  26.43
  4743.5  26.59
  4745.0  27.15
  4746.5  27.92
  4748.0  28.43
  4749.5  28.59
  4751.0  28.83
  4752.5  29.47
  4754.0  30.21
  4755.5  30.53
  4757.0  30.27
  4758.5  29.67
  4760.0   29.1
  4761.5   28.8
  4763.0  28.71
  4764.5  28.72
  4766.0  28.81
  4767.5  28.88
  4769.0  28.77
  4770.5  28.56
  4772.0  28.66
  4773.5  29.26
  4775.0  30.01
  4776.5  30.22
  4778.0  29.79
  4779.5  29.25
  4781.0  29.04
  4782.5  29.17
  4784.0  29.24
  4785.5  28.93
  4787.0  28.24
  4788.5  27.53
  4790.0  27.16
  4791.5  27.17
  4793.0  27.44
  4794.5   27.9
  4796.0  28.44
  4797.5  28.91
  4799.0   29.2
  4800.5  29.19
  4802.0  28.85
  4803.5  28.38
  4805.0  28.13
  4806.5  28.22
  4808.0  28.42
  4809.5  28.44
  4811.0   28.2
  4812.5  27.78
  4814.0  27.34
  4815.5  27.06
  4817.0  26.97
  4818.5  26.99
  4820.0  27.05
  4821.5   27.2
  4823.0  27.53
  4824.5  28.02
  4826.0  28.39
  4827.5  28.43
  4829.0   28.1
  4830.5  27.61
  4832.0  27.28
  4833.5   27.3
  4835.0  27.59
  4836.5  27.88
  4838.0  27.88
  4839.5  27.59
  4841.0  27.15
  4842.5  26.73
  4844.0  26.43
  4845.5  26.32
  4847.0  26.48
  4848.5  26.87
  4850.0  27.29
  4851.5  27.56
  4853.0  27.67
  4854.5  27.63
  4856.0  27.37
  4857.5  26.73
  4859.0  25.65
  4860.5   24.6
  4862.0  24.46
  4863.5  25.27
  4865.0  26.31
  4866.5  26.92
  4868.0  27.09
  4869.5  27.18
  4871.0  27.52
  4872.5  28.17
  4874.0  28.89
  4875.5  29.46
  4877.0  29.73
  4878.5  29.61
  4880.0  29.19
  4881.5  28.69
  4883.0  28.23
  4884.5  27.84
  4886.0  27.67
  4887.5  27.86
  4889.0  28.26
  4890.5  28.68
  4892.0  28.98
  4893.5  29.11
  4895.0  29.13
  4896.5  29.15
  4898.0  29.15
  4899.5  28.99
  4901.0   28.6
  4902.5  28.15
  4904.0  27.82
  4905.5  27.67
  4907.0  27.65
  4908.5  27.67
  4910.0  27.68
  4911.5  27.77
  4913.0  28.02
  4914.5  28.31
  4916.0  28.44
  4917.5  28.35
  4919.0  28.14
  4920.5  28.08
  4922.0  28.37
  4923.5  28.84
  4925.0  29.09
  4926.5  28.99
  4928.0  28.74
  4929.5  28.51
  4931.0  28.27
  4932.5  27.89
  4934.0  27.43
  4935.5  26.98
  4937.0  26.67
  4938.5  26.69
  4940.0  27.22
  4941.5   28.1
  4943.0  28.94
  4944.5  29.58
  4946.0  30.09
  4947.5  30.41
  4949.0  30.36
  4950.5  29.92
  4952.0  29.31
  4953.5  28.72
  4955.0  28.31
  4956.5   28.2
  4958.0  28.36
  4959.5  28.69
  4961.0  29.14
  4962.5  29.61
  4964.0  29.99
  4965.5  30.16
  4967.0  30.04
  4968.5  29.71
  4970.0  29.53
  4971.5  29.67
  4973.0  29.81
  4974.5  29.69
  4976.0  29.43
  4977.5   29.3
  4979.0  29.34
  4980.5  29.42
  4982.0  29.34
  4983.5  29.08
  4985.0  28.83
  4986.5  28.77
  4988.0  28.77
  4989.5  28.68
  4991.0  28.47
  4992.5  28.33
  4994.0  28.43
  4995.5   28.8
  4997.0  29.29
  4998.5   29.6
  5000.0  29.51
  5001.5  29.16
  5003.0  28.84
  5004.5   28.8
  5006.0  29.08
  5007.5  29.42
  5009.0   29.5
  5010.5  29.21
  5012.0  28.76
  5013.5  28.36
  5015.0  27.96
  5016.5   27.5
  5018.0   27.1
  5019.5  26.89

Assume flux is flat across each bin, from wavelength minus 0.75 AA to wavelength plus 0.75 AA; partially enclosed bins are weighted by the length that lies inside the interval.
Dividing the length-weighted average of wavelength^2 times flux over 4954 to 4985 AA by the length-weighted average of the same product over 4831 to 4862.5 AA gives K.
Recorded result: 1.1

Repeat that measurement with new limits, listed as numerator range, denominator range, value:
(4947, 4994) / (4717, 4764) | 1.26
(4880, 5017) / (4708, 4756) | 1.33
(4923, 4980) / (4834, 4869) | 1.13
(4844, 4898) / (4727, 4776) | 1.08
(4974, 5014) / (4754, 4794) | 1.10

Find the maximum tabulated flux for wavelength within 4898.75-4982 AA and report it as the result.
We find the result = 30.41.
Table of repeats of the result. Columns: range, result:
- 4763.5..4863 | 30.22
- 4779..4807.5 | 29.25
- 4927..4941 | 28.74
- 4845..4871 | 27.67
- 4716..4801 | 30.53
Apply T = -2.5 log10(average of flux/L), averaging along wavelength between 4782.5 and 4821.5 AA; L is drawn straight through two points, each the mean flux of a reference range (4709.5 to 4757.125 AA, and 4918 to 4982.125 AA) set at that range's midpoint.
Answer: -0.10 mag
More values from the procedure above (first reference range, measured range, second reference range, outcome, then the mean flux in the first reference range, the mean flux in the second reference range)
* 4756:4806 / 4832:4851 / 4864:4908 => 0.05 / 28.8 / 28.3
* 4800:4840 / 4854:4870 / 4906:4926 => 0.07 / 27.8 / 28.2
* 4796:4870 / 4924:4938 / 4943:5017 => 0.02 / 27.4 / 29.2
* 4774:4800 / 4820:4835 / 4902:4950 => 0.03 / 28.7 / 28.3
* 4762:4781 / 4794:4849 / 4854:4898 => 0.03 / 29.1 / 27.8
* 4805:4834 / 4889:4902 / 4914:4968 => -0.02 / 27.7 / 28.7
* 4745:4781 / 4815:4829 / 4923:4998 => 0.06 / 29.1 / 28.9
